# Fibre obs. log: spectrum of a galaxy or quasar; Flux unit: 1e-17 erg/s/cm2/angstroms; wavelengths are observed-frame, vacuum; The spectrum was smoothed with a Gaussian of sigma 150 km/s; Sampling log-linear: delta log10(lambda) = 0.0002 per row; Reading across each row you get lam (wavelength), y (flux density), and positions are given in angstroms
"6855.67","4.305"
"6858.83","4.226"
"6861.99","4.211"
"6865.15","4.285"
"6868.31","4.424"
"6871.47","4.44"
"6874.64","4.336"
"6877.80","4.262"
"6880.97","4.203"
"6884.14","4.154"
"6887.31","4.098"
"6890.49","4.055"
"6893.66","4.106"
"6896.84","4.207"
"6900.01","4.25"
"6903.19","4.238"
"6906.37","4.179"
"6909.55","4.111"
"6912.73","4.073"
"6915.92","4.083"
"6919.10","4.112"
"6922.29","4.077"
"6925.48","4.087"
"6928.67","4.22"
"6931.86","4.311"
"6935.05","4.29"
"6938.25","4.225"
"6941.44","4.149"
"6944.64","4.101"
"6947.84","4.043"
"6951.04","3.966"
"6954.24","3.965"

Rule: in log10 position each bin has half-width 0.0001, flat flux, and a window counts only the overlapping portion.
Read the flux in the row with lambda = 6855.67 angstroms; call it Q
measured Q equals 4.305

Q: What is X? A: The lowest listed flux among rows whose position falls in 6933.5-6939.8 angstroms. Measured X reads 4.225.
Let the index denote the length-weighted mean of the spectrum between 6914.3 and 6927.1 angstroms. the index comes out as 4.09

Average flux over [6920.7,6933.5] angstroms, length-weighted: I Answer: 4.18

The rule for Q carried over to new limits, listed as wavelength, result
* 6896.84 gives 4.207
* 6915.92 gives 4.083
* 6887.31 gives 4.098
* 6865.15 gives 4.285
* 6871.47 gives 4.44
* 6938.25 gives 4.225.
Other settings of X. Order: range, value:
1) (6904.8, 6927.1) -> 4.073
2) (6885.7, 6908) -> 4.055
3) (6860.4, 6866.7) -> 4.211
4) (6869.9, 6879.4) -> 4.262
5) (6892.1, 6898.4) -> 4.106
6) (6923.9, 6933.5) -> 4.087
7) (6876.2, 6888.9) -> 4.098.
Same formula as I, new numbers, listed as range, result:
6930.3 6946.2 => 4.22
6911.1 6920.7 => 4.09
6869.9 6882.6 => 4.31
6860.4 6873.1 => 4.34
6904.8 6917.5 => 4.11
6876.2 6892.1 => 4.15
